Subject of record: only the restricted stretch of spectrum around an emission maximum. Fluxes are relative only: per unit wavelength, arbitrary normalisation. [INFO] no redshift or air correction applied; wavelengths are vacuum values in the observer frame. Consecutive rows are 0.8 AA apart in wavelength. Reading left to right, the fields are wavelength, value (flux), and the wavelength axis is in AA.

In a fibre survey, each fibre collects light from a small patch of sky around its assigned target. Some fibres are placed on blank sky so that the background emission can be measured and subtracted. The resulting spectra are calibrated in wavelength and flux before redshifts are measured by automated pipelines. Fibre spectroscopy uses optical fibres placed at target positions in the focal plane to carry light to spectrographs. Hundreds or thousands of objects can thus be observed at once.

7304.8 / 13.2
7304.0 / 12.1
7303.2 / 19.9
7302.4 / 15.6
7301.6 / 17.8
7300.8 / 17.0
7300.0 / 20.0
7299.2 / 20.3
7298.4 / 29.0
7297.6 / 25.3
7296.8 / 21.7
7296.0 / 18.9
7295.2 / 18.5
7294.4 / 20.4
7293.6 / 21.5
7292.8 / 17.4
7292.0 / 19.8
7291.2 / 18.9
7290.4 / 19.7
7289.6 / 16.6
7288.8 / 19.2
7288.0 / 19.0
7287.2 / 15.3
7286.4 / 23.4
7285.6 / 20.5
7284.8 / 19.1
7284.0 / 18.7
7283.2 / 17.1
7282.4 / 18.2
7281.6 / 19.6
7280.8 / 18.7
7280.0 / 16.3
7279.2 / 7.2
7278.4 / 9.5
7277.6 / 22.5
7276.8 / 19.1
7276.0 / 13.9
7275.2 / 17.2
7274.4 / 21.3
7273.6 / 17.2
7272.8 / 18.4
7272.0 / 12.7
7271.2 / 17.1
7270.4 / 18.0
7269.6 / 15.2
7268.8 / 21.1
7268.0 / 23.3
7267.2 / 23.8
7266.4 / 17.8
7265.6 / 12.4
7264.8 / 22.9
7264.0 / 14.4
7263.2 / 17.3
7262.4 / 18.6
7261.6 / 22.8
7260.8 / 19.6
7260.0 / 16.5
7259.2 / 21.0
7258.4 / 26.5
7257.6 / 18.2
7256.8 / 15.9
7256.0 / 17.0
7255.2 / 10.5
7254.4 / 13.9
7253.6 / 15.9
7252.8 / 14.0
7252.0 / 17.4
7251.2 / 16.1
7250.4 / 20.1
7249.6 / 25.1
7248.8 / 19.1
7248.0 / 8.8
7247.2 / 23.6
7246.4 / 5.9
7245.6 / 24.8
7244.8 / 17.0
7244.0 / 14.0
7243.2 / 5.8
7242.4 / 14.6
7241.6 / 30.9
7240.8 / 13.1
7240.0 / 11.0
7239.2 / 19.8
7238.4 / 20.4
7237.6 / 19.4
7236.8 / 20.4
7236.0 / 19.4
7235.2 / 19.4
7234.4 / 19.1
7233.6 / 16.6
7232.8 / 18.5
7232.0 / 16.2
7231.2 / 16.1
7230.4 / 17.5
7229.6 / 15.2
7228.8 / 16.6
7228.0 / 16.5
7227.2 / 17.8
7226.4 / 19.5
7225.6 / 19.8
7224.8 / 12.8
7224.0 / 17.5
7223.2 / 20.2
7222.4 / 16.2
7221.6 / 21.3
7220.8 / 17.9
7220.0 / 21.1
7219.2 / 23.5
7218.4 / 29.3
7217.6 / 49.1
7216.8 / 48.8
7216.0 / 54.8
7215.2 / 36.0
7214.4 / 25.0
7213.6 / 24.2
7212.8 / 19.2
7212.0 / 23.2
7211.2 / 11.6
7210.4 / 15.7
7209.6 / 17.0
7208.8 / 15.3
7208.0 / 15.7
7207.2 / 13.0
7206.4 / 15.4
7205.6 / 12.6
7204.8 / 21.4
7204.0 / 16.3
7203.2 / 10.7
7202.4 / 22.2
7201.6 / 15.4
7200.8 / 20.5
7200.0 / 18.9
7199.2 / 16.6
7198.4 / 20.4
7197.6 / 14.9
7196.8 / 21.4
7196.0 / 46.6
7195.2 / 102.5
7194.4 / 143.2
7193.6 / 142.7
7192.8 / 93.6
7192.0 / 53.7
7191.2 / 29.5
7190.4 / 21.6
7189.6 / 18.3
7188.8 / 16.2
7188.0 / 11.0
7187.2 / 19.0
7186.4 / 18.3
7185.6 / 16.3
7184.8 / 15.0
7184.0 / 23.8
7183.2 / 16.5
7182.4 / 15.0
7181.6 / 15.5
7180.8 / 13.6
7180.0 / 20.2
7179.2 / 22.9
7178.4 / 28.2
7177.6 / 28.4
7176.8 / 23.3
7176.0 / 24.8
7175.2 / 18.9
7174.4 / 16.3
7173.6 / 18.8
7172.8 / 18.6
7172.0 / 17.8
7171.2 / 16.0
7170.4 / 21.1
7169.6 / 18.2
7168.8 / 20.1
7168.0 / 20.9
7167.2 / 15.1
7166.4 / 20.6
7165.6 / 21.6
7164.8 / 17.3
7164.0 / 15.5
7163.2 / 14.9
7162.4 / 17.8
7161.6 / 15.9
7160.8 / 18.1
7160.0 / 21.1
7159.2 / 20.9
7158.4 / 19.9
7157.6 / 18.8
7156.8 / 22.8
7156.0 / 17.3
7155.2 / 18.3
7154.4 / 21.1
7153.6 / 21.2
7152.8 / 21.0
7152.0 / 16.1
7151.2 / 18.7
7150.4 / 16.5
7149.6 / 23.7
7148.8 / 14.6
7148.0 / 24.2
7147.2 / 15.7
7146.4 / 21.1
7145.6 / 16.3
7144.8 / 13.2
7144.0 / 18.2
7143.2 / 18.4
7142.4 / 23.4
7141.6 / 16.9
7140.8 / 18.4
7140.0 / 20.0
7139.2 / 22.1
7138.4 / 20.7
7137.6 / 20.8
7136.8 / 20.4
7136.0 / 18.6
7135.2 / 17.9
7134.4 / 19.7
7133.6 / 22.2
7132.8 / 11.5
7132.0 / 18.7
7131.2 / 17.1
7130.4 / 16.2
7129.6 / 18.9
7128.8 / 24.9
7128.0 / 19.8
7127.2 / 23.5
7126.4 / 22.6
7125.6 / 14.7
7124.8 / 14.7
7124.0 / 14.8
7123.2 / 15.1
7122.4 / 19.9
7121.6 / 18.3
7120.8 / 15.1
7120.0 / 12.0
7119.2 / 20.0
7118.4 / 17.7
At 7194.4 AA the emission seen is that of H-alpha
